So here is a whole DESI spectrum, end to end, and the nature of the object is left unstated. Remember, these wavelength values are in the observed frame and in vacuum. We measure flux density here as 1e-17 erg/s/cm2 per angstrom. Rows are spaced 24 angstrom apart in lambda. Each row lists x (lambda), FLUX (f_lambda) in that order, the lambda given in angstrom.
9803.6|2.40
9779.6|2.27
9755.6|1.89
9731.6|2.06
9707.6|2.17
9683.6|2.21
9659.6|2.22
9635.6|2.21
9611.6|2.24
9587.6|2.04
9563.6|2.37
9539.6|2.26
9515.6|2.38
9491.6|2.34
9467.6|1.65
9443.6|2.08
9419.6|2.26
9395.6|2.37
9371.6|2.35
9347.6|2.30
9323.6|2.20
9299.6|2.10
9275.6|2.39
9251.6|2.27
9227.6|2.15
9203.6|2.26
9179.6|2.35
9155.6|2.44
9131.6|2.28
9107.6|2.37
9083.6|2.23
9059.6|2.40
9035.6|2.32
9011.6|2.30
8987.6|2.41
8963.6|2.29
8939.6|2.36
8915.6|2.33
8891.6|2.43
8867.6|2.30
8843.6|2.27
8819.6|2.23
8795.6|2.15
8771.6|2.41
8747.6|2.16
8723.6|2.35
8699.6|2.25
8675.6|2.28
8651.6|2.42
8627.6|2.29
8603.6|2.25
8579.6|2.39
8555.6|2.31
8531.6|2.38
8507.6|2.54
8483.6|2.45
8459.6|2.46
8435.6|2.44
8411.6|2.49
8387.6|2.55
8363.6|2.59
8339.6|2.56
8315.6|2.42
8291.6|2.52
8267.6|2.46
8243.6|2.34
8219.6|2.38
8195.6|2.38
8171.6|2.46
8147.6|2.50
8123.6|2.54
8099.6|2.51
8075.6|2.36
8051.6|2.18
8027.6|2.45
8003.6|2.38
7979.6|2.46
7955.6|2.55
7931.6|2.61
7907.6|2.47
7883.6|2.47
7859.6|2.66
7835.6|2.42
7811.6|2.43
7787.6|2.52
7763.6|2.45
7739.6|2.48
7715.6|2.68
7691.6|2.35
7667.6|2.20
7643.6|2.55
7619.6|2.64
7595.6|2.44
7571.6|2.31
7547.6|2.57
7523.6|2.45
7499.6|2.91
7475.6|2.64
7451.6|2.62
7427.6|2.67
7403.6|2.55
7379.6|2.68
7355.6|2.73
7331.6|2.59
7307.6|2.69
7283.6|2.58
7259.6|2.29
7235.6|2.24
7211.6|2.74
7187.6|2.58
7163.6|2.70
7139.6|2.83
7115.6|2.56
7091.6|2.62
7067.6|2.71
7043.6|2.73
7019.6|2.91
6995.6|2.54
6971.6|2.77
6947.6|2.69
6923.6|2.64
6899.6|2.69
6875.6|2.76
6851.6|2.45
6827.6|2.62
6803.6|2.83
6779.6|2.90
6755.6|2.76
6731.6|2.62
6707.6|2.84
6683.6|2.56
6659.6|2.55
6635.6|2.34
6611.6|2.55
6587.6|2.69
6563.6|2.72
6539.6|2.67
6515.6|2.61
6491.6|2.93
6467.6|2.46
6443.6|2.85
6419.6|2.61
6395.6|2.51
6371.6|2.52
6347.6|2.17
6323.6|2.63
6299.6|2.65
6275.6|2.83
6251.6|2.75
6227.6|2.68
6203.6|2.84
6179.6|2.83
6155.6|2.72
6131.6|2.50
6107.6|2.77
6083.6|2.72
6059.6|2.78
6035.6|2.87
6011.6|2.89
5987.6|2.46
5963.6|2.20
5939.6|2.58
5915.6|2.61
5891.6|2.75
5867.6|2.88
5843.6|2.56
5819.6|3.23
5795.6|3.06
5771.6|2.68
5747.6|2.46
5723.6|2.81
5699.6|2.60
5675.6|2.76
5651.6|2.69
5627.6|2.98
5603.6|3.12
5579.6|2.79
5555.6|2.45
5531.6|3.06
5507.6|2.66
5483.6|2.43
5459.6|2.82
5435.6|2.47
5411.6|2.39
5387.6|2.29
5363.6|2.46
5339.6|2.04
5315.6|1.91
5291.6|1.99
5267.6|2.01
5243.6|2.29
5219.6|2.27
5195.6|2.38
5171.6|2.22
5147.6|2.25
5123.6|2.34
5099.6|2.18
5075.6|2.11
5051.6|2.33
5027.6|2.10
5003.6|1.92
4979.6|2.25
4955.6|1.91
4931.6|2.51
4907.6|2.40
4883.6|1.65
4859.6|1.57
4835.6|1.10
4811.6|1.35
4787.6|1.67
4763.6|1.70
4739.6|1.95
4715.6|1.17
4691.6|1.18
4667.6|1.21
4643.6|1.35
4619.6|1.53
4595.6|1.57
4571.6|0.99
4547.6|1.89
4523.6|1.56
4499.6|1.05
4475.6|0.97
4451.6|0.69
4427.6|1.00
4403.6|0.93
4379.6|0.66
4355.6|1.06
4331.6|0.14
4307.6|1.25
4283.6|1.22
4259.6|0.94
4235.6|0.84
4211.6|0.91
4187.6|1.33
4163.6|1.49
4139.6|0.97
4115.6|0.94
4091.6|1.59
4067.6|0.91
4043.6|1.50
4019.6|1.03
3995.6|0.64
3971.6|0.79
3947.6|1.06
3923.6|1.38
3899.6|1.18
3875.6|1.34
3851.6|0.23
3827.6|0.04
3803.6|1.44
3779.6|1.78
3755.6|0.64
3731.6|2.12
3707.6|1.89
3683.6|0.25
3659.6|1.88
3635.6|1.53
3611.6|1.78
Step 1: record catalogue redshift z 0.227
